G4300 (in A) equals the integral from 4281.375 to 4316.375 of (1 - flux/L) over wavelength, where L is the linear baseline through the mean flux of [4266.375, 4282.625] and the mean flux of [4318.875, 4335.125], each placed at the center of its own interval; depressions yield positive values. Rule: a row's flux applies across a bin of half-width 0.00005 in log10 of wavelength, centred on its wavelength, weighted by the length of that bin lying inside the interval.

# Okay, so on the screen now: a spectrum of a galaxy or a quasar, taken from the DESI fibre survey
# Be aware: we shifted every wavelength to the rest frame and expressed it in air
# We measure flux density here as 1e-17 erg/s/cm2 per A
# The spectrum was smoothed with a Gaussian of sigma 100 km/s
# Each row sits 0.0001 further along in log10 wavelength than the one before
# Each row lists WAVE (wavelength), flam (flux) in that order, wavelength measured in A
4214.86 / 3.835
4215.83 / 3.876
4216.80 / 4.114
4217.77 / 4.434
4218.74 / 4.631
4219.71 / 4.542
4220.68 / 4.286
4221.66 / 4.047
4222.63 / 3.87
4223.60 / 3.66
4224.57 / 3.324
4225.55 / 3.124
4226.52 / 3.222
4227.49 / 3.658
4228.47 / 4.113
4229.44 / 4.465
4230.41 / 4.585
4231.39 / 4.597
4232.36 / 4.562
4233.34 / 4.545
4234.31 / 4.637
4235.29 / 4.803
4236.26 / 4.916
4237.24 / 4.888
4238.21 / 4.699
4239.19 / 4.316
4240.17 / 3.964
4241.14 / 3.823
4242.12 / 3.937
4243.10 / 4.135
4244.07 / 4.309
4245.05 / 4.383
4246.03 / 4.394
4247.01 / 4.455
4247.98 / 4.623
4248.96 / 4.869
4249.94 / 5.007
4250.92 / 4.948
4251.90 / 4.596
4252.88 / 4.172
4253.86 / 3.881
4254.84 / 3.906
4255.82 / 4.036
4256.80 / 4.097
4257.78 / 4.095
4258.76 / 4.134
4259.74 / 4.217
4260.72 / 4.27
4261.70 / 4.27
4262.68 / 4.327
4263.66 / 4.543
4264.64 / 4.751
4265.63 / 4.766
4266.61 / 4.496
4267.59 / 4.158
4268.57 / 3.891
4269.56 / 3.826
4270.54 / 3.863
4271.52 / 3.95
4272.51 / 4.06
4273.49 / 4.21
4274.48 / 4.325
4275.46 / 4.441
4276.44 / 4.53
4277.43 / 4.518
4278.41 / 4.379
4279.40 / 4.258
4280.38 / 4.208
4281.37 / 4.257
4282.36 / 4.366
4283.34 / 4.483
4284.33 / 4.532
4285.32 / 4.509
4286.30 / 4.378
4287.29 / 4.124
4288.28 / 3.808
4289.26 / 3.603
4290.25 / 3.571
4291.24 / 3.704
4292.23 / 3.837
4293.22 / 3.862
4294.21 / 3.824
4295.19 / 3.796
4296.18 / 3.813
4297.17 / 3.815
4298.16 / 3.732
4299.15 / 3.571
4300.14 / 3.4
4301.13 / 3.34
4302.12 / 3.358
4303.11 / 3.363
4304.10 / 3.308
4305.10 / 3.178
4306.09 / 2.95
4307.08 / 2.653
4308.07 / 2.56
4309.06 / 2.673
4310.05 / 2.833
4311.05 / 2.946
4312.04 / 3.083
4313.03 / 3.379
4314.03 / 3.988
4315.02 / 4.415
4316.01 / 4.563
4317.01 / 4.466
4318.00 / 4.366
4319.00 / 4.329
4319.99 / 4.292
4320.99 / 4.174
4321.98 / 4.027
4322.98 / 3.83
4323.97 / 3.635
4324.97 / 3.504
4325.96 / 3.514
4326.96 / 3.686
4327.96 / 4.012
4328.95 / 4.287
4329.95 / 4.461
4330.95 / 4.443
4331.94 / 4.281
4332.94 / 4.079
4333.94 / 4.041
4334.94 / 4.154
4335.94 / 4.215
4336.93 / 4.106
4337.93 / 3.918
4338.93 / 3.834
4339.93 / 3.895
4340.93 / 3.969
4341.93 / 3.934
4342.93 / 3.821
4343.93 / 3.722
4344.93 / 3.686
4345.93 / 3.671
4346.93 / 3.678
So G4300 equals 4.2 A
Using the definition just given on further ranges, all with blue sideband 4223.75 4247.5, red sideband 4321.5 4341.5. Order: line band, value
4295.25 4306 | 1.56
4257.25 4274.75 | -0.29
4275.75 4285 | -0.61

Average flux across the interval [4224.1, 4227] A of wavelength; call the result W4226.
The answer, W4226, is 3.22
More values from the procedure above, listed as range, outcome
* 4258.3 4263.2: 4.25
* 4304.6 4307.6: 2.92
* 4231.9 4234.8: 4.58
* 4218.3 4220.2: 4.59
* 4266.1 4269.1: 4.18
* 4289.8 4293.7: 3.74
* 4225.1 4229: 3.55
